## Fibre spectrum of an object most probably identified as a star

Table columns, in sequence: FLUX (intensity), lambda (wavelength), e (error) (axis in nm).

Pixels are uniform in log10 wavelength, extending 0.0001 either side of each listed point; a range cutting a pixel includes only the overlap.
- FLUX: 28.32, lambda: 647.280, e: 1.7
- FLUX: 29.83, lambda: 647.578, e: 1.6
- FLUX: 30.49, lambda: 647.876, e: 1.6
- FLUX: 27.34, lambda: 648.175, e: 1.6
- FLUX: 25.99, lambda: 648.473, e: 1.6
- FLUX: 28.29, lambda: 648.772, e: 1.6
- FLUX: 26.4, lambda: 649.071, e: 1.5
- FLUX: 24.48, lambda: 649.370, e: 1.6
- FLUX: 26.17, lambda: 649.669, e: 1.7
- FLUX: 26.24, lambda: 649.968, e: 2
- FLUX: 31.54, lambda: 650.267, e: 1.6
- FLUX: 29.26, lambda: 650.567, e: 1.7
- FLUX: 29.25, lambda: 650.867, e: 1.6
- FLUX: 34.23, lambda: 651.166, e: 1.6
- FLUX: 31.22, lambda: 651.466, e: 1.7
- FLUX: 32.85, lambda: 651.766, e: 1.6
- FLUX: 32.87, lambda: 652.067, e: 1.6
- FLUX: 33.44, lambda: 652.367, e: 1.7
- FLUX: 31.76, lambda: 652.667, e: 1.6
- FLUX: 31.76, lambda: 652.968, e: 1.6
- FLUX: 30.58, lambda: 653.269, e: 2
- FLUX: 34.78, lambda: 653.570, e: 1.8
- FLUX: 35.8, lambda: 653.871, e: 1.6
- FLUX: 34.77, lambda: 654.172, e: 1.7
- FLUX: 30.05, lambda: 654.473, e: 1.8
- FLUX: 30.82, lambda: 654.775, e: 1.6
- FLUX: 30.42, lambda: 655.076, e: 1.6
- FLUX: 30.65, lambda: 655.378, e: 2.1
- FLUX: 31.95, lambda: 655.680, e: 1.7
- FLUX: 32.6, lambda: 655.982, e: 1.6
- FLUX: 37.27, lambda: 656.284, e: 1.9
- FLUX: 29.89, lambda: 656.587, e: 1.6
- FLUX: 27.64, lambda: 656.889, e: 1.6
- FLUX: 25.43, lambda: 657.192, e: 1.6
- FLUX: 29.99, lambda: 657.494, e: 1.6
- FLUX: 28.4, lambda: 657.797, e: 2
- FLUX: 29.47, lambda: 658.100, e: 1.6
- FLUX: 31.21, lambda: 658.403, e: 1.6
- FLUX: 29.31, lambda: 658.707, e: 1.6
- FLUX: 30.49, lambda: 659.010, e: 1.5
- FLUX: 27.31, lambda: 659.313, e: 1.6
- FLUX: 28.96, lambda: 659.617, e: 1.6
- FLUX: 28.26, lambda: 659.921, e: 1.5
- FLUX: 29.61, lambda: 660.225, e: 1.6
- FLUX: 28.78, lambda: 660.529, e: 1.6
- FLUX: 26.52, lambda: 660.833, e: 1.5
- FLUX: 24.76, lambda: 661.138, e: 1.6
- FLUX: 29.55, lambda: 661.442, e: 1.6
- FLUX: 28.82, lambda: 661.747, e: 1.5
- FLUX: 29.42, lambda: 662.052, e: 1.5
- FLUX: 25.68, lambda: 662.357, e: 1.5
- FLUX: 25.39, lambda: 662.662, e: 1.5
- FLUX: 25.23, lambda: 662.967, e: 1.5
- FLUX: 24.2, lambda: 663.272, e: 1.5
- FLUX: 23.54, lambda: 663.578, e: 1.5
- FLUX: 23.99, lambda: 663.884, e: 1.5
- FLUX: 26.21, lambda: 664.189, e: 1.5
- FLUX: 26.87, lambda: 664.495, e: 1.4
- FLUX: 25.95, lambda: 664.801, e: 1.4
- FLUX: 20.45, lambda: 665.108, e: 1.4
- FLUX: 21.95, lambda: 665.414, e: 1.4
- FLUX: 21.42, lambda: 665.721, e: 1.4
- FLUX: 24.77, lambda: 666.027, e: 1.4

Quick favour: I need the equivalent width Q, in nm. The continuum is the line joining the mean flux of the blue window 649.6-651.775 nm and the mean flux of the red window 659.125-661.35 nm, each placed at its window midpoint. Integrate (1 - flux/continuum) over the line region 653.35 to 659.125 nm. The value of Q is -0.46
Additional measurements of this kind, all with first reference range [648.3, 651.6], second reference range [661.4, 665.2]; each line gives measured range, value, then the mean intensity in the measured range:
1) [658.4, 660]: -0.15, 29.1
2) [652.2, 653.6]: -0.22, 32.3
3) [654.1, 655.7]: -0.22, 31.2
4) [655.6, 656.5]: -0.22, 33.8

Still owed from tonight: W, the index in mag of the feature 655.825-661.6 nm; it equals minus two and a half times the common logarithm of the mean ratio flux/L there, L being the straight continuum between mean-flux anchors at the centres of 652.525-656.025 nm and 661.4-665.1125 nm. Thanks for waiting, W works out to -0.01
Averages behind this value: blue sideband 32.1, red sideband 25.9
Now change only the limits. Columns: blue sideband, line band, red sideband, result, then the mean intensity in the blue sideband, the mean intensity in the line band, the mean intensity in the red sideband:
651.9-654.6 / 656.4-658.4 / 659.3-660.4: 0.05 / 32.9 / 28.8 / 28.7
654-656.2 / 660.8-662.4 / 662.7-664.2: -0.06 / 31.8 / 27.6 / 24.6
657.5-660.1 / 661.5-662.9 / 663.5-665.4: -0.04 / 29.2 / 27.3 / 24.4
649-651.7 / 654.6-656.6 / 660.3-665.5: -0.16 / 29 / 32.1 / 25.8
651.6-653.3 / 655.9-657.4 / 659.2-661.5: -0.02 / 32.3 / 30.5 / 27.9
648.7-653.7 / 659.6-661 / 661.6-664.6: -0.05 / 30.3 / 28.3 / 25.9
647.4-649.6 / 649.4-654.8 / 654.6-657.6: -0.08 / 27.5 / 31.4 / 30.7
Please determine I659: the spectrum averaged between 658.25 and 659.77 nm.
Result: 29.5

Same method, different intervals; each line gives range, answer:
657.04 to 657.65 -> 27.7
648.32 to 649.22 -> 26.9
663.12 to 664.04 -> 23.9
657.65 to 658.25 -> 28.9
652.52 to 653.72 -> 32.2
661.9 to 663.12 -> 26.4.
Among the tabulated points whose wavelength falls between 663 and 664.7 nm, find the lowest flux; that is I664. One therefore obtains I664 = 23.54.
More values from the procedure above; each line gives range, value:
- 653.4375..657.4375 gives 25.43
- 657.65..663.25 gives 24.76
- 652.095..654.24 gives 30.58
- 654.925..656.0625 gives 30.42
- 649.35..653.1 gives 24.48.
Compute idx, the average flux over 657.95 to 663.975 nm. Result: 27.6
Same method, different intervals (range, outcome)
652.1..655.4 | 32.3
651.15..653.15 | 32.4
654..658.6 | 30.7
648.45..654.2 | 30.6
